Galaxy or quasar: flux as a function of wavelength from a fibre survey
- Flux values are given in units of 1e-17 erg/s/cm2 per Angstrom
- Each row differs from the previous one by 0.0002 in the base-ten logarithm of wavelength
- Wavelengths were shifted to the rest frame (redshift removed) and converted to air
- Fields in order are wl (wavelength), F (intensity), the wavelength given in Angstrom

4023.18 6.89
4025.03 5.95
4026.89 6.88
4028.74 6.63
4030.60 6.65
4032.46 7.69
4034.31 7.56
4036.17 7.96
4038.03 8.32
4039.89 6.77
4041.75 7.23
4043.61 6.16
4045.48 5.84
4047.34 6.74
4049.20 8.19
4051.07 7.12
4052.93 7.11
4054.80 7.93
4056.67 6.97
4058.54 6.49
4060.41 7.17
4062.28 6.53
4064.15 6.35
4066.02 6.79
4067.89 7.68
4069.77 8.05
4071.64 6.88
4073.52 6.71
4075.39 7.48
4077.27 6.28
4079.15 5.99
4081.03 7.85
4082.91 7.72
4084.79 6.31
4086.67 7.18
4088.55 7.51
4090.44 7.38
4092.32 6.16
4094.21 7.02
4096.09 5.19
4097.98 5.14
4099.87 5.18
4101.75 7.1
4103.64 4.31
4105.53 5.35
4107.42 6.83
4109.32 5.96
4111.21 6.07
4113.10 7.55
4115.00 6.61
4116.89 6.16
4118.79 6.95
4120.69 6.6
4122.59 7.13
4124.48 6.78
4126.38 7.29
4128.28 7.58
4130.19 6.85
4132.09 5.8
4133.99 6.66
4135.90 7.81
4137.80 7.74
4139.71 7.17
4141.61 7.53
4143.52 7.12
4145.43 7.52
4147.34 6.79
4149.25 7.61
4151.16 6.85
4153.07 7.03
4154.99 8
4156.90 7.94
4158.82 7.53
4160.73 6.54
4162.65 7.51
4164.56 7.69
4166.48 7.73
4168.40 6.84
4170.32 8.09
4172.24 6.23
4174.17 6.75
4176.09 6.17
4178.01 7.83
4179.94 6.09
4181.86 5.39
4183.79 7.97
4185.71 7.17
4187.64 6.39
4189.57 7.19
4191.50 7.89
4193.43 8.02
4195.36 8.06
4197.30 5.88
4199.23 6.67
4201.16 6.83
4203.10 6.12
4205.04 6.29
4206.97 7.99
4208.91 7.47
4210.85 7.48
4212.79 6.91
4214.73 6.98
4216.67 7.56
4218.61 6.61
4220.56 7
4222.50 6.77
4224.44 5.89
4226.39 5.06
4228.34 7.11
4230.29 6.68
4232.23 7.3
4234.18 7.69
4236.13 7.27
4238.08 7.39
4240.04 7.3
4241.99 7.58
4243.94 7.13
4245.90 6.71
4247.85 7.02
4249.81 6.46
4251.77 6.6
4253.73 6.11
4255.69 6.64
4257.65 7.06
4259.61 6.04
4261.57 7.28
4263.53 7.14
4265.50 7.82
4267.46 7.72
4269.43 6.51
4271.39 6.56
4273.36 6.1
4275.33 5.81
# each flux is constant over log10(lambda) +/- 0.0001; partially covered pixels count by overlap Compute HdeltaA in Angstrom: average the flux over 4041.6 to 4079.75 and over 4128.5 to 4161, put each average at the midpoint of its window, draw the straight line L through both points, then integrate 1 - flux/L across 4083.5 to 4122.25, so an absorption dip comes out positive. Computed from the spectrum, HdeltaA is 4.00 Angstrom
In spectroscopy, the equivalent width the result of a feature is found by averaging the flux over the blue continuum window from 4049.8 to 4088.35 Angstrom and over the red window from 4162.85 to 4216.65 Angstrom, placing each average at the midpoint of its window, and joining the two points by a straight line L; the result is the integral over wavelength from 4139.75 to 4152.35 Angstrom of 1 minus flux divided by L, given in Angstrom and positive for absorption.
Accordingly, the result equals -0.3 Angstrom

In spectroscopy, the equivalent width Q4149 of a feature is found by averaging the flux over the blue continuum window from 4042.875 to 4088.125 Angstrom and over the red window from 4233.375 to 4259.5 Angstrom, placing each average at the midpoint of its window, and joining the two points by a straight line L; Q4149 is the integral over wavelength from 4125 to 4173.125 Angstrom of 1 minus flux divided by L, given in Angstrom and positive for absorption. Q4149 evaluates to -1.9 Angstrom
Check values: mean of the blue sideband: 6.99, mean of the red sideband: 6.96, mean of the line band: 7.26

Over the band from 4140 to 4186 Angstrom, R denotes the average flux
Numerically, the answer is 7.16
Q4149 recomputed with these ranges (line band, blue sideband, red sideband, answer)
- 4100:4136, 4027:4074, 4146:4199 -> 3.0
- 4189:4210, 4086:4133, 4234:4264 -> -1.1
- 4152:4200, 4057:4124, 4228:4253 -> -1.8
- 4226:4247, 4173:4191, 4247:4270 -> -0.7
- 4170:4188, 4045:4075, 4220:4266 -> 0.4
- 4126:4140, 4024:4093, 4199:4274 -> -0.2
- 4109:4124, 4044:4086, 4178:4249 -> 0.7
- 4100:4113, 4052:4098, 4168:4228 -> 1.7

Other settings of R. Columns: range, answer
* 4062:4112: 6.56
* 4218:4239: 6.8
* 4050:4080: 6.98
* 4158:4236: 6.99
